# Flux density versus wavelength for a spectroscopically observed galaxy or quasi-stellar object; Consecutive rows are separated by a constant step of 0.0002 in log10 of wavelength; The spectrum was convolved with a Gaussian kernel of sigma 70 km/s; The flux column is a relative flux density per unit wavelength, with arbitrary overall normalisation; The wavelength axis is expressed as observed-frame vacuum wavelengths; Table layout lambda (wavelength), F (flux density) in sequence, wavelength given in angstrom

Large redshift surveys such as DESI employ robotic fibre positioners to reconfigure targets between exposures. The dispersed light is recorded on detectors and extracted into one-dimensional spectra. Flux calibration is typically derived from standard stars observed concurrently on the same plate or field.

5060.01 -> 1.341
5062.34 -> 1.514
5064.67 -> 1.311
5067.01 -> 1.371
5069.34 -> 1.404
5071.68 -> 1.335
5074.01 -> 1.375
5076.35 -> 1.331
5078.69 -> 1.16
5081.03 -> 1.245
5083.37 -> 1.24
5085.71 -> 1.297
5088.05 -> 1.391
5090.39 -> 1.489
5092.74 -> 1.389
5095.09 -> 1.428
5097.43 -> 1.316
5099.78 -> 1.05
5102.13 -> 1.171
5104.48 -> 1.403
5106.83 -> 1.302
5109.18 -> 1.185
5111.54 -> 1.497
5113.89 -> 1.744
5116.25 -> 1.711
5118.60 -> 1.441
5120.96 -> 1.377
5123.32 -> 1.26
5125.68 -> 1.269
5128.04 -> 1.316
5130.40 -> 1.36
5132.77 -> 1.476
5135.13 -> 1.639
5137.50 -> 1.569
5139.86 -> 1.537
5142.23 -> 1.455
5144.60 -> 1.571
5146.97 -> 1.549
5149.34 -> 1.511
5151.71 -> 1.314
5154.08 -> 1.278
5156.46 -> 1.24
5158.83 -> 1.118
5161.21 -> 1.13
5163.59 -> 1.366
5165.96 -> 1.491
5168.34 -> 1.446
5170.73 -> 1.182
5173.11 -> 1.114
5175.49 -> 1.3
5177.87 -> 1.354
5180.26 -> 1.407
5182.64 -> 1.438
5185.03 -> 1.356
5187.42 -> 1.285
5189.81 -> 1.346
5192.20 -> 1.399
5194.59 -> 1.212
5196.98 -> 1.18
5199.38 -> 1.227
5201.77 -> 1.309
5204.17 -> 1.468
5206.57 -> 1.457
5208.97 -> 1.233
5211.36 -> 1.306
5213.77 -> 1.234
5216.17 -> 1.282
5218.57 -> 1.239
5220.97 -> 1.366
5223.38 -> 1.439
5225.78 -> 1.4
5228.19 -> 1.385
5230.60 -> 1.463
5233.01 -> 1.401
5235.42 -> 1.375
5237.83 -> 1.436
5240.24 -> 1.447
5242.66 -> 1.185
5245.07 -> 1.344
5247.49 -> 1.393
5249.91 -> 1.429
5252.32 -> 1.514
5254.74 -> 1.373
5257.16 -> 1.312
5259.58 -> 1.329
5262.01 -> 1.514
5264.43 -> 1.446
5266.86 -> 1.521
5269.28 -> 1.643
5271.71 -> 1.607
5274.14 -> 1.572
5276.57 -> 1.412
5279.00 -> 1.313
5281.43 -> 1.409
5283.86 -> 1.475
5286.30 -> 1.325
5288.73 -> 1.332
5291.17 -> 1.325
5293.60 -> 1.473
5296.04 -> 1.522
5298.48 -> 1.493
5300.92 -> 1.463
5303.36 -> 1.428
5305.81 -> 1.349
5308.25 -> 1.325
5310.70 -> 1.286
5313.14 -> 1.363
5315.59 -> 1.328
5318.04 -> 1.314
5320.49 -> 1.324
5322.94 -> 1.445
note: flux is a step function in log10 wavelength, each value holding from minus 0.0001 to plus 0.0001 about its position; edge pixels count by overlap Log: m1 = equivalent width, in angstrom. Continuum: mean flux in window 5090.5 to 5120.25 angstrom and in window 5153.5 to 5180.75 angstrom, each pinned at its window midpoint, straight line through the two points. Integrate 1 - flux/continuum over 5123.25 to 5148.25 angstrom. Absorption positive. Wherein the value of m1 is -2.4 angstrom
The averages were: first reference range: 1.39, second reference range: 1.28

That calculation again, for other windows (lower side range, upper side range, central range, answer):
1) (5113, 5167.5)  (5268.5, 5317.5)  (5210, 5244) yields 1.6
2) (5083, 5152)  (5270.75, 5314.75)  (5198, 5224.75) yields 1.7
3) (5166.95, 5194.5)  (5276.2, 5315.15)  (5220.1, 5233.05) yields -0.6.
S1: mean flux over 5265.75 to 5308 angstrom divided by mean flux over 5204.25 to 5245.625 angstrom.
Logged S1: 1.1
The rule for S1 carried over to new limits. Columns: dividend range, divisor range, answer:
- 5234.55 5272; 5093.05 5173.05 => 1.03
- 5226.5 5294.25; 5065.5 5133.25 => 1.05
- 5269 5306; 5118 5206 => 1.06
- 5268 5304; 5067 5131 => 1.08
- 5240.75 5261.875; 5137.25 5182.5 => 1.01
